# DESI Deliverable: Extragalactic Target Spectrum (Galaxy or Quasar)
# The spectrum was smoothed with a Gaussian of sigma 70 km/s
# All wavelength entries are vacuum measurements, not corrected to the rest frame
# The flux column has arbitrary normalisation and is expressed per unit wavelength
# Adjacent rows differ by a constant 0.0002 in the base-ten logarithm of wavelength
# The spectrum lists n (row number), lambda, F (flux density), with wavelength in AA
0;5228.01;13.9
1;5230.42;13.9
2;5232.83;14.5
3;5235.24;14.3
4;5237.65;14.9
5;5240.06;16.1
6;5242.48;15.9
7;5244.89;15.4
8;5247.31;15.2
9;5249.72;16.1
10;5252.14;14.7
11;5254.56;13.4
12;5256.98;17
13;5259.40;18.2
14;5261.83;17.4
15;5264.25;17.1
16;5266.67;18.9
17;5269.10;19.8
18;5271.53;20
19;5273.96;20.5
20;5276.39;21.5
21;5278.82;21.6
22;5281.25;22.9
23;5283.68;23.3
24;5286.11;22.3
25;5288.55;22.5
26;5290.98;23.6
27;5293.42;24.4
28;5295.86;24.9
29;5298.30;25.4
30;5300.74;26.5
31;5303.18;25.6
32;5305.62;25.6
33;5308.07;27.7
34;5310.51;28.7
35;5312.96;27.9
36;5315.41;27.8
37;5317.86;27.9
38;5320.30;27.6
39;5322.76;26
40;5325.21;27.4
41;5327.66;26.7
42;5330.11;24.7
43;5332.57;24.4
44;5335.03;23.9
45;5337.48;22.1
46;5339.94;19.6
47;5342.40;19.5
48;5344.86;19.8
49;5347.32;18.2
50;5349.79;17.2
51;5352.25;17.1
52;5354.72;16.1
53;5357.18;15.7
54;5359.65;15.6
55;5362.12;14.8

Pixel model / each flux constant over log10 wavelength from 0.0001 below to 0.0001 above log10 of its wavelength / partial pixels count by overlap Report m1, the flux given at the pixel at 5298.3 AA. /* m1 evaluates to 25.4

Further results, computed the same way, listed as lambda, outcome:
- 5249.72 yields 16.1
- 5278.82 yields 21.6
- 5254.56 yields 13.4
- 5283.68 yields 23.3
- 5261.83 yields 17.4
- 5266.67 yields 18.9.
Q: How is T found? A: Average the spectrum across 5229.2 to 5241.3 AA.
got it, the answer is 14.7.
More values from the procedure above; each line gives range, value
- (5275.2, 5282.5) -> 22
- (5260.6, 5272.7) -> 18.6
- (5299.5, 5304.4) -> 26.1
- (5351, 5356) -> 16.6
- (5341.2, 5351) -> 18.7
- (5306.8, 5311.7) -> 28.2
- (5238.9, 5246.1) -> 15.8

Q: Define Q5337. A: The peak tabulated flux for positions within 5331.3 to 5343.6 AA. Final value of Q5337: 24.4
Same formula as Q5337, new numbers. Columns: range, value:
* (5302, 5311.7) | 28.7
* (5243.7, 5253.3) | 16.1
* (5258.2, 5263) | 18.2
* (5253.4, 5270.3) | 19.8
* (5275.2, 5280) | 21.6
